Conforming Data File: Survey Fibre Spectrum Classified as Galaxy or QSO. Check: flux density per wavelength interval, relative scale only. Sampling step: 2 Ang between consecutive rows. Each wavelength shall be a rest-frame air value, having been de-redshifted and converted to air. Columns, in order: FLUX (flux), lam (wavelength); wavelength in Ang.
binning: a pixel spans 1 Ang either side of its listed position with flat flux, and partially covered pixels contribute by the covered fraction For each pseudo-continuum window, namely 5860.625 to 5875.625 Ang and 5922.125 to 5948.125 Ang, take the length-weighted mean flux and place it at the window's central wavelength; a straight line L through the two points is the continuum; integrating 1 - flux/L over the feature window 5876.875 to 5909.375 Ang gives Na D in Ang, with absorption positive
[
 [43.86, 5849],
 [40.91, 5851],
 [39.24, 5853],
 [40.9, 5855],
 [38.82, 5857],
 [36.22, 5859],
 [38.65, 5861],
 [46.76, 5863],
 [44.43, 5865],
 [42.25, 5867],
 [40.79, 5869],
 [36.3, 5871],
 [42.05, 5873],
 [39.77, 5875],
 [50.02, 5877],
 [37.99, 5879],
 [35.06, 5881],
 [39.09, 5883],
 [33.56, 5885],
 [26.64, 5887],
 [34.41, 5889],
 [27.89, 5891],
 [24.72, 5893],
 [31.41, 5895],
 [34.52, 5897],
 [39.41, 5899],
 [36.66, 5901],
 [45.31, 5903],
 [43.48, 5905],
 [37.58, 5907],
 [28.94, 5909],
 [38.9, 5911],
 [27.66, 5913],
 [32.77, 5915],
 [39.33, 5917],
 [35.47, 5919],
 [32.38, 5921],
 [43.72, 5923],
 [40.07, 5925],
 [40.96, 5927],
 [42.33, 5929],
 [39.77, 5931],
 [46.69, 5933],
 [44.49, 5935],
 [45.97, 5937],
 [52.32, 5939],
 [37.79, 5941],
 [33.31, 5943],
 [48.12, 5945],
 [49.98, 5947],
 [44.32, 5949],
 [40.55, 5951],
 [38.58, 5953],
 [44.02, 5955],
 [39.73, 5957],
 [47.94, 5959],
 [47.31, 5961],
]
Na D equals 5.3 Ang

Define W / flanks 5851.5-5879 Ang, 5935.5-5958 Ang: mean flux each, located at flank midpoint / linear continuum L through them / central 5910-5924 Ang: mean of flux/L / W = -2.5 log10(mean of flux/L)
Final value 0.19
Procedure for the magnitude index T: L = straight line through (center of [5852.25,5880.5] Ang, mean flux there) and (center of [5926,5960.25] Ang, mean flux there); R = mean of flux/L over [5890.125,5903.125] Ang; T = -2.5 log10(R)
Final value 0.24 mag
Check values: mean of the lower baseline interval 40.9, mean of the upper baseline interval 43.4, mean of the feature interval 33.6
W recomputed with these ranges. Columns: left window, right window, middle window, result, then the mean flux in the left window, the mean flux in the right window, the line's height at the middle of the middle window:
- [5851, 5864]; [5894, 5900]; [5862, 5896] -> 0.01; 40.2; 35.1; 37.4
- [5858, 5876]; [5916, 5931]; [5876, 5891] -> 0.12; 40.8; 39.2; 40.3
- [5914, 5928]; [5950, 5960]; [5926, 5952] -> -0.09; 37.8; 42.2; 40.1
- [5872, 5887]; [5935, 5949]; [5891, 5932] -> 0.15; 38.8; 44.6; 41.7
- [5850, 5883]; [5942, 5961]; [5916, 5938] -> 0.04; 40.6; 43.2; 42.4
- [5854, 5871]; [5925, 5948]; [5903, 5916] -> 0.19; 40.8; 43.6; 42.6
